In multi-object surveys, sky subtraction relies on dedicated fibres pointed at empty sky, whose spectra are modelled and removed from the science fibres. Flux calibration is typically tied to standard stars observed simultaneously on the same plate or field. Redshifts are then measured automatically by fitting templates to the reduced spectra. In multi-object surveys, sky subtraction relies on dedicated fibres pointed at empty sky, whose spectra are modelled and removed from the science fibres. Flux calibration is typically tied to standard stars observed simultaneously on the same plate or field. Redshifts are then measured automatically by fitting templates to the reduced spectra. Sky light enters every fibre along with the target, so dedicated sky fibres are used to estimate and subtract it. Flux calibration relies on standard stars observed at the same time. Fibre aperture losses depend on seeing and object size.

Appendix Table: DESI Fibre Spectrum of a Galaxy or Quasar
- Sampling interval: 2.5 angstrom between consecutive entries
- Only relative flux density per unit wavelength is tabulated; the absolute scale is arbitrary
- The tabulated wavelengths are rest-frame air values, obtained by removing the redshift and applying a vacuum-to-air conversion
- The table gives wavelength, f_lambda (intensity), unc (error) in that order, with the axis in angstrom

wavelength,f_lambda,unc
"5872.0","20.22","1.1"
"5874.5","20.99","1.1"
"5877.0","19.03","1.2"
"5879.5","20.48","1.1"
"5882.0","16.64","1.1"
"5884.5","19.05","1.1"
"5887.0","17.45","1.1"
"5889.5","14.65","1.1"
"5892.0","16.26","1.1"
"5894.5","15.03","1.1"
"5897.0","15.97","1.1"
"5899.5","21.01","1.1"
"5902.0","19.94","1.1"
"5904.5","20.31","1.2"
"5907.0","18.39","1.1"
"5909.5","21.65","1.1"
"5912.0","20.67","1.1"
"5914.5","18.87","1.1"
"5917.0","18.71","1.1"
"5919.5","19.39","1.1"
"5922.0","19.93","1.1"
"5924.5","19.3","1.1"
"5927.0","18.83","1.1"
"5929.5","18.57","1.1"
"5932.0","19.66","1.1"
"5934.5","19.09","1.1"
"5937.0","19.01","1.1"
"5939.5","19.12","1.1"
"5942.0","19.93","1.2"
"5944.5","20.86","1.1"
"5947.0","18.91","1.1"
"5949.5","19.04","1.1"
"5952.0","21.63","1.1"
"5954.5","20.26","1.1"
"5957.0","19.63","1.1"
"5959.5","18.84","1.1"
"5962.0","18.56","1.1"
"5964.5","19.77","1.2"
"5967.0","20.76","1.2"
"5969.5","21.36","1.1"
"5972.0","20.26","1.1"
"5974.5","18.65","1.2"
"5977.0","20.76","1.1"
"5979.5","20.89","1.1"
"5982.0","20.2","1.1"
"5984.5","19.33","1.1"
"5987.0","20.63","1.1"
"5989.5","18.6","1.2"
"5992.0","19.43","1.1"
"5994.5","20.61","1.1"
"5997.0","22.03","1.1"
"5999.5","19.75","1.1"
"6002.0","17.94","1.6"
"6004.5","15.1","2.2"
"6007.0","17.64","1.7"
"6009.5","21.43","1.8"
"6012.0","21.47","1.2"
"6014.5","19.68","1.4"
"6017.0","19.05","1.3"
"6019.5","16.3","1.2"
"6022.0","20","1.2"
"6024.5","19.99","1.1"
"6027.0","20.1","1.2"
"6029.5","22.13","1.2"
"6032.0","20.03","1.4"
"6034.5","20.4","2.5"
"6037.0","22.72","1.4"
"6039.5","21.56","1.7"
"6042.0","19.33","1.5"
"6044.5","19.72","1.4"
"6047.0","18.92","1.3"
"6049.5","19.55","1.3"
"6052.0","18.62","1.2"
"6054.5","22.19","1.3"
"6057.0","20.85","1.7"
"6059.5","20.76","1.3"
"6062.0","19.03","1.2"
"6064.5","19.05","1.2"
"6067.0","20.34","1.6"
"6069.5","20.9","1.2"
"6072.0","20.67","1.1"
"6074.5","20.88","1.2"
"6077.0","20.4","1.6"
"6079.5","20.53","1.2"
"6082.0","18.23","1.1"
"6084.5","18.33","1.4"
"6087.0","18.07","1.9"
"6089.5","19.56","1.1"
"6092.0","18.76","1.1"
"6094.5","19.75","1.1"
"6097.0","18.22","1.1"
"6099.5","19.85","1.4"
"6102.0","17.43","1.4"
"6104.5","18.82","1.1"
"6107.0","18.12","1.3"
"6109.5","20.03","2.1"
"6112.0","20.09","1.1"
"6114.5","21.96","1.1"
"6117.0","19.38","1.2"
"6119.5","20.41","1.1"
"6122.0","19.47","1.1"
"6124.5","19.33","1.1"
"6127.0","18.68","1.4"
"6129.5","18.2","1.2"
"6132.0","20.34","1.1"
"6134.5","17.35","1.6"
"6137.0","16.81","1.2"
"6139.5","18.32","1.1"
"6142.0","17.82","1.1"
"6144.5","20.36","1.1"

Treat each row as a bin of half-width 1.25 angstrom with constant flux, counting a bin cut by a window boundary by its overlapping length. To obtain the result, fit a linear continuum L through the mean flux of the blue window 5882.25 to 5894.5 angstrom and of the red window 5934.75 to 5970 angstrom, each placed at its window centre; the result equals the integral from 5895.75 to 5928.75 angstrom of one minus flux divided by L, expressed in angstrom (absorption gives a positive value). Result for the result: -3.0 angstrom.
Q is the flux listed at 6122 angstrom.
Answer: 19.47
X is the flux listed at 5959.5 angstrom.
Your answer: 18.84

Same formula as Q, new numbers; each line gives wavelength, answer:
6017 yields 19.05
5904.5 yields 20.31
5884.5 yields 19.05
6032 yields 20.03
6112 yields 20.09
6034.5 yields 20.4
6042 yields 19.33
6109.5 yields 20.03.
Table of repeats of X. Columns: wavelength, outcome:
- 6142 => 17.82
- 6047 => 18.92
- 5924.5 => 19.3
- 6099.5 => 19.85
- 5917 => 18.71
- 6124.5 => 19.33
